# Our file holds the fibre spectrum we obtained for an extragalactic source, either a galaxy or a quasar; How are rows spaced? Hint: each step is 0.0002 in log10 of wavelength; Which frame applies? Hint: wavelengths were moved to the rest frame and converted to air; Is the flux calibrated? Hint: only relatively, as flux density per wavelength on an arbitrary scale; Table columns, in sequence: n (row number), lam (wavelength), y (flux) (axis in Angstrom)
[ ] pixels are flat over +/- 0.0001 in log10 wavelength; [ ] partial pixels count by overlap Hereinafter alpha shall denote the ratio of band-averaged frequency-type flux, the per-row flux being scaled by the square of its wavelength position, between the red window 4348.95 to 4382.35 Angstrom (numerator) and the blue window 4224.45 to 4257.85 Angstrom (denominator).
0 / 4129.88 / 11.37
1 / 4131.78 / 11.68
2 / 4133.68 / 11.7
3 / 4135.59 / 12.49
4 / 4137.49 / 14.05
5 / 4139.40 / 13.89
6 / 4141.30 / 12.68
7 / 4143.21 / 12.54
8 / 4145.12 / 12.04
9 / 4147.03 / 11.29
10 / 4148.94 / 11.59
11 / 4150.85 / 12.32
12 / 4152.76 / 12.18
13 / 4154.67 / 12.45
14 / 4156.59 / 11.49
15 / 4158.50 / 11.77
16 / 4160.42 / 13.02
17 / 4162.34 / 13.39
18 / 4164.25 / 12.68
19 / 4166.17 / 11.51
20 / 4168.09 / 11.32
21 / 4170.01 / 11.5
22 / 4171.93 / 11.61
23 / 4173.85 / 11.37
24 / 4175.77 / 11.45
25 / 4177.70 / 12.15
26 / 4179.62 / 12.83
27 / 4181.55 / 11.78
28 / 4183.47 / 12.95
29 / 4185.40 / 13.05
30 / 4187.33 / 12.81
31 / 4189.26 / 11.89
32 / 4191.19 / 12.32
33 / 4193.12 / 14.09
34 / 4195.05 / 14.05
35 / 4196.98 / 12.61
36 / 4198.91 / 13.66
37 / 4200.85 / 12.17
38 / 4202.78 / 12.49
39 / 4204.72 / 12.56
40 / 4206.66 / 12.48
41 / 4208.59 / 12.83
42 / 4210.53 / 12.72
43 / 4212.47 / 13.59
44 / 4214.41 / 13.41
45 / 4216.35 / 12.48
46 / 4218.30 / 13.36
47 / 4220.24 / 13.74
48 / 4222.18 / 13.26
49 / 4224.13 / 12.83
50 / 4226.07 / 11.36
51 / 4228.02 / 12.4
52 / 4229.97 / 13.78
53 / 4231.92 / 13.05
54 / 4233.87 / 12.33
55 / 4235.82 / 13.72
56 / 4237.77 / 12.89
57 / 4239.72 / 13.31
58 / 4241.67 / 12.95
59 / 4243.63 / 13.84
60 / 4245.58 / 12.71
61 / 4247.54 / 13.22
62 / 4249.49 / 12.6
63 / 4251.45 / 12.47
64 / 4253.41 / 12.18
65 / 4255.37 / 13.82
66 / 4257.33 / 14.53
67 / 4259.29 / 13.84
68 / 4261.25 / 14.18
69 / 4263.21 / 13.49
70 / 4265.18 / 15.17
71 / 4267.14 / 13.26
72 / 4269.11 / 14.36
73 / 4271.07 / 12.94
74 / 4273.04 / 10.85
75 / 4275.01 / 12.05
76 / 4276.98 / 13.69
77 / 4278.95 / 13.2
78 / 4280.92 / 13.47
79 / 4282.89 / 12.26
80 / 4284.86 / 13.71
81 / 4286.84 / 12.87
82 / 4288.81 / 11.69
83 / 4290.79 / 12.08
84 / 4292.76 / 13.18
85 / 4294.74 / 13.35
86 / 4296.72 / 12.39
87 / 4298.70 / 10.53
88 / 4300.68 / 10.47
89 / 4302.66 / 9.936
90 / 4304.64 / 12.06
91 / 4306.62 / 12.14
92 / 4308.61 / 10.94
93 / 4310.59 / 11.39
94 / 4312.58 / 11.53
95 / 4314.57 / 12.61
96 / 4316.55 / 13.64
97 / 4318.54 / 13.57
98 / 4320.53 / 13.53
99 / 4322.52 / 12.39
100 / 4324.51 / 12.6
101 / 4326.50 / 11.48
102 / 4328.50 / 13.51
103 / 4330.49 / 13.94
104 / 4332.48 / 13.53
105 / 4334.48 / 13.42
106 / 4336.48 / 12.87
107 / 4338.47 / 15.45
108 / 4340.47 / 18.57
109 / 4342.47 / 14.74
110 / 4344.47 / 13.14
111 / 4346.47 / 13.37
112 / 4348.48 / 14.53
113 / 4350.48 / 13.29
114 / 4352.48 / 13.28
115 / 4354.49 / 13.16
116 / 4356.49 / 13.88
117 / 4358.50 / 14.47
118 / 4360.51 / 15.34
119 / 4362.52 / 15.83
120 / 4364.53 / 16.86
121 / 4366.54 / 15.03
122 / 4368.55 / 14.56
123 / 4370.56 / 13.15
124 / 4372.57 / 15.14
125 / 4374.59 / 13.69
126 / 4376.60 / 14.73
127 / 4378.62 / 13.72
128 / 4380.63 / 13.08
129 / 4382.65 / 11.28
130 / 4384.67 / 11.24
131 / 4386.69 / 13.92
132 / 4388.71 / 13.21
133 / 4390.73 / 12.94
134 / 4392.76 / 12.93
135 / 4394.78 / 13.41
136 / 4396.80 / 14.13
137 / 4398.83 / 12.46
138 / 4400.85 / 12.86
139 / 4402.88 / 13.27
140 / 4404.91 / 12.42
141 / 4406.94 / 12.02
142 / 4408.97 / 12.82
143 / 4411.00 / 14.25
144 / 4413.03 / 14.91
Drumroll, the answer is 1.2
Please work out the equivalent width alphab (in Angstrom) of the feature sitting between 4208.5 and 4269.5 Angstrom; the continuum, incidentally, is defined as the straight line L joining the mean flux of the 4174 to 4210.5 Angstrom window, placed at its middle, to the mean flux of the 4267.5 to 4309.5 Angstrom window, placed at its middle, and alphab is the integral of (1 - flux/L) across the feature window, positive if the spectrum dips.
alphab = -3.7 Angstrom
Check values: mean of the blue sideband 12.6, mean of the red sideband 12.3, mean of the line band 13.2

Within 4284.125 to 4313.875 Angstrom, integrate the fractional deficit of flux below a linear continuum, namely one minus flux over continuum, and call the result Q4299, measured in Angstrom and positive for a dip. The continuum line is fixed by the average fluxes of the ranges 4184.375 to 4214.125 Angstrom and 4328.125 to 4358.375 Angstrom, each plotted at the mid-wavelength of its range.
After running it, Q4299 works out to 3.97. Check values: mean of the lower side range 12.9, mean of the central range 11.9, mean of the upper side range 14.1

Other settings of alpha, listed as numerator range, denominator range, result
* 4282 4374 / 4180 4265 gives 1.07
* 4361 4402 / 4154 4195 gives 1.23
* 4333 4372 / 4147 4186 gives 1.31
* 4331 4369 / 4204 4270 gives 1.16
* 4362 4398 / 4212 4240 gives 1.14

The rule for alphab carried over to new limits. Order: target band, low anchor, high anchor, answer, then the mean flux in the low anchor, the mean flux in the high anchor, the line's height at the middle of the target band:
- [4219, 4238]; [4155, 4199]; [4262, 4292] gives -0.4 Angstrom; 12.4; 13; 12.7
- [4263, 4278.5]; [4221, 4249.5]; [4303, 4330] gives -0.6 Angstrom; 13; 12.4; 12.7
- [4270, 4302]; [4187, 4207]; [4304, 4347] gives 1.7 Angstrom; 12.8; 13.2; 13.1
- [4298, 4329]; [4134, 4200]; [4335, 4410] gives 3.2 Angstrom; 12.4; 13.8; 13.4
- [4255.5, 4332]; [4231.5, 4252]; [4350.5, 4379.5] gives 5.0 Angstrom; 13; 14.5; 13.6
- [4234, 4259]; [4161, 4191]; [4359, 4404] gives -0.9 Angstrom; 12.2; 13.8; 12.7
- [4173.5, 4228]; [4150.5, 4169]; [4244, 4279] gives -0.4 Angstrom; 12.2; 13.3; 12.6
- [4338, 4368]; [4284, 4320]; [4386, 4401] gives -4.6 Angstrom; 12.1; 13.2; 12.7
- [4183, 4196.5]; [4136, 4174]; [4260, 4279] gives -0.5 Angstrom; 12.3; 13.3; 12.6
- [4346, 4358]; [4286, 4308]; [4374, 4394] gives -1.0 Angstrom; 11.9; 13.1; 12.6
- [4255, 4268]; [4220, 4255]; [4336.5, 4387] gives -0.9 Angstrom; 12.9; 14.2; 13.2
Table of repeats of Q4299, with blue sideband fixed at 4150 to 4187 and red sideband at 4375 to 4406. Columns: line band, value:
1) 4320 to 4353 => -2.4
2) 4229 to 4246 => -1.0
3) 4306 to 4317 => 0.7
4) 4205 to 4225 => -1.1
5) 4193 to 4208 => -0.8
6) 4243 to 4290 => -2.3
